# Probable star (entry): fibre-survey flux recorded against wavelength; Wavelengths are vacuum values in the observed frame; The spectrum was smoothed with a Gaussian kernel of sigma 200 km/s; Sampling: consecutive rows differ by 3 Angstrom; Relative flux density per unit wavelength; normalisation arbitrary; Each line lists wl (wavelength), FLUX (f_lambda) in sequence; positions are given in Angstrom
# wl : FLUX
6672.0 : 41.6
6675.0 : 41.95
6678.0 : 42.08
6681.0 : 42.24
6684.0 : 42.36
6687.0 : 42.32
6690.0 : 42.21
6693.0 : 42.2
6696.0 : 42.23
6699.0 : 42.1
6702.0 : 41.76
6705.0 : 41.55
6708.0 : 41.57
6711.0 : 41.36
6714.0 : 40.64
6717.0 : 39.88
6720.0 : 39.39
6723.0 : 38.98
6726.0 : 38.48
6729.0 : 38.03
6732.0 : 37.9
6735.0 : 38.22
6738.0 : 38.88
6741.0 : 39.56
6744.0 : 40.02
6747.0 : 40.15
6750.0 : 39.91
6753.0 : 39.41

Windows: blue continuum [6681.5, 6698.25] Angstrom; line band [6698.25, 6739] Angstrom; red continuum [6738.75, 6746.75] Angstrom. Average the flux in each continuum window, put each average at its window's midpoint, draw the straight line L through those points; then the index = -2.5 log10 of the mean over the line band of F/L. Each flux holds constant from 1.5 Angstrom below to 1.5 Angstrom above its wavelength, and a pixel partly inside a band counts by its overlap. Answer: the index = 0.03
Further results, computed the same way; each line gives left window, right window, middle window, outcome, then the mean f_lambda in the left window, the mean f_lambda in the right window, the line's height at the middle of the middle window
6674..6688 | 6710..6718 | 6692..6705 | -0.017 mag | 42.2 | 40.6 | 41.4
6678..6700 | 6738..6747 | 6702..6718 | 0.004 mag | 42.2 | 39.7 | 41.2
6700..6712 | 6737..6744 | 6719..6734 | 0.049 mag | 41.6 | 39.4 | 40.3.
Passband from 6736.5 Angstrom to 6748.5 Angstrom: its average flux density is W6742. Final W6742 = 39.7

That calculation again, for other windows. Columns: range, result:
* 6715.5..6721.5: 39.6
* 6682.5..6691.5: 42.3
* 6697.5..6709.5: 41.7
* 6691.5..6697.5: 42.2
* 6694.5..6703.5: 42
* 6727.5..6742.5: 38.5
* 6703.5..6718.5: 41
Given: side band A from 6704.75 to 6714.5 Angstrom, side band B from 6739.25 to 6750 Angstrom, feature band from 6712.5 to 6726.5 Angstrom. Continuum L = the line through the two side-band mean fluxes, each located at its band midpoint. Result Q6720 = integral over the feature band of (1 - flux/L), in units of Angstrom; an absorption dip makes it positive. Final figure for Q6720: 0.5 Angstrom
